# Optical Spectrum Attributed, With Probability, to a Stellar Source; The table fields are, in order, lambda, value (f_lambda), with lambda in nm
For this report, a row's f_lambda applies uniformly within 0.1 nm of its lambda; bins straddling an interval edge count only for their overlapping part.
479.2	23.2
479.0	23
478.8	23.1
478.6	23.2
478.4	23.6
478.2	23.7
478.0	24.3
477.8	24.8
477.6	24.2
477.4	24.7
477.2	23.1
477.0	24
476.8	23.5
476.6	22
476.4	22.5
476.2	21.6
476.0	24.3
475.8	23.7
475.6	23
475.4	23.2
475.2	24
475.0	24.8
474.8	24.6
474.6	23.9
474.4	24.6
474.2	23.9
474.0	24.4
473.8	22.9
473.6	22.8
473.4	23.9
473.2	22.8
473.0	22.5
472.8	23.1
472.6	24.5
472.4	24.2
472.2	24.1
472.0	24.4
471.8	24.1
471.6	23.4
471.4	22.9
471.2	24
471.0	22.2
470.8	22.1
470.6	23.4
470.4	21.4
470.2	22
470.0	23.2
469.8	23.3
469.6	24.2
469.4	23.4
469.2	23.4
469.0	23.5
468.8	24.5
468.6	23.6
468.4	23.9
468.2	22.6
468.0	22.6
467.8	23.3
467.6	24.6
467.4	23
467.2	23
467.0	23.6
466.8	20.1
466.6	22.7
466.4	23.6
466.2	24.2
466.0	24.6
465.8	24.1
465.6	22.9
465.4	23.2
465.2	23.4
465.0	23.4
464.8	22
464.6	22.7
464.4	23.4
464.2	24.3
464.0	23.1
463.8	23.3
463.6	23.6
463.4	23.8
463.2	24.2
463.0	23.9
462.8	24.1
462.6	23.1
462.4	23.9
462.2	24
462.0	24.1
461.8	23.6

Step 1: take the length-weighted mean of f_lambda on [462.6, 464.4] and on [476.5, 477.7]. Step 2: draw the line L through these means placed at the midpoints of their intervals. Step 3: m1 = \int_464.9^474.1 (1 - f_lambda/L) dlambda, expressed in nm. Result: 0.13 nm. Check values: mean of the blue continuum 23.7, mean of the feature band 23.3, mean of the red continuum 23.6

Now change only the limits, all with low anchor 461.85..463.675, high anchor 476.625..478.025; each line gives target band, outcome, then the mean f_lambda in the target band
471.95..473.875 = 0.03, 23.5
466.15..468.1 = 0.07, 23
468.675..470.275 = 0.03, 23.5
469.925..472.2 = 0.08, 23.1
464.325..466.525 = 0.04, 23.4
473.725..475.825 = 0.00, 23.9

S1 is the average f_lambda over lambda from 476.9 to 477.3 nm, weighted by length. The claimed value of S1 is 23.6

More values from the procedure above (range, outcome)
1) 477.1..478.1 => 24.2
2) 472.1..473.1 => 23.7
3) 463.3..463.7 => 23.7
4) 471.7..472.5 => 24.2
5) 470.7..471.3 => 22.8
